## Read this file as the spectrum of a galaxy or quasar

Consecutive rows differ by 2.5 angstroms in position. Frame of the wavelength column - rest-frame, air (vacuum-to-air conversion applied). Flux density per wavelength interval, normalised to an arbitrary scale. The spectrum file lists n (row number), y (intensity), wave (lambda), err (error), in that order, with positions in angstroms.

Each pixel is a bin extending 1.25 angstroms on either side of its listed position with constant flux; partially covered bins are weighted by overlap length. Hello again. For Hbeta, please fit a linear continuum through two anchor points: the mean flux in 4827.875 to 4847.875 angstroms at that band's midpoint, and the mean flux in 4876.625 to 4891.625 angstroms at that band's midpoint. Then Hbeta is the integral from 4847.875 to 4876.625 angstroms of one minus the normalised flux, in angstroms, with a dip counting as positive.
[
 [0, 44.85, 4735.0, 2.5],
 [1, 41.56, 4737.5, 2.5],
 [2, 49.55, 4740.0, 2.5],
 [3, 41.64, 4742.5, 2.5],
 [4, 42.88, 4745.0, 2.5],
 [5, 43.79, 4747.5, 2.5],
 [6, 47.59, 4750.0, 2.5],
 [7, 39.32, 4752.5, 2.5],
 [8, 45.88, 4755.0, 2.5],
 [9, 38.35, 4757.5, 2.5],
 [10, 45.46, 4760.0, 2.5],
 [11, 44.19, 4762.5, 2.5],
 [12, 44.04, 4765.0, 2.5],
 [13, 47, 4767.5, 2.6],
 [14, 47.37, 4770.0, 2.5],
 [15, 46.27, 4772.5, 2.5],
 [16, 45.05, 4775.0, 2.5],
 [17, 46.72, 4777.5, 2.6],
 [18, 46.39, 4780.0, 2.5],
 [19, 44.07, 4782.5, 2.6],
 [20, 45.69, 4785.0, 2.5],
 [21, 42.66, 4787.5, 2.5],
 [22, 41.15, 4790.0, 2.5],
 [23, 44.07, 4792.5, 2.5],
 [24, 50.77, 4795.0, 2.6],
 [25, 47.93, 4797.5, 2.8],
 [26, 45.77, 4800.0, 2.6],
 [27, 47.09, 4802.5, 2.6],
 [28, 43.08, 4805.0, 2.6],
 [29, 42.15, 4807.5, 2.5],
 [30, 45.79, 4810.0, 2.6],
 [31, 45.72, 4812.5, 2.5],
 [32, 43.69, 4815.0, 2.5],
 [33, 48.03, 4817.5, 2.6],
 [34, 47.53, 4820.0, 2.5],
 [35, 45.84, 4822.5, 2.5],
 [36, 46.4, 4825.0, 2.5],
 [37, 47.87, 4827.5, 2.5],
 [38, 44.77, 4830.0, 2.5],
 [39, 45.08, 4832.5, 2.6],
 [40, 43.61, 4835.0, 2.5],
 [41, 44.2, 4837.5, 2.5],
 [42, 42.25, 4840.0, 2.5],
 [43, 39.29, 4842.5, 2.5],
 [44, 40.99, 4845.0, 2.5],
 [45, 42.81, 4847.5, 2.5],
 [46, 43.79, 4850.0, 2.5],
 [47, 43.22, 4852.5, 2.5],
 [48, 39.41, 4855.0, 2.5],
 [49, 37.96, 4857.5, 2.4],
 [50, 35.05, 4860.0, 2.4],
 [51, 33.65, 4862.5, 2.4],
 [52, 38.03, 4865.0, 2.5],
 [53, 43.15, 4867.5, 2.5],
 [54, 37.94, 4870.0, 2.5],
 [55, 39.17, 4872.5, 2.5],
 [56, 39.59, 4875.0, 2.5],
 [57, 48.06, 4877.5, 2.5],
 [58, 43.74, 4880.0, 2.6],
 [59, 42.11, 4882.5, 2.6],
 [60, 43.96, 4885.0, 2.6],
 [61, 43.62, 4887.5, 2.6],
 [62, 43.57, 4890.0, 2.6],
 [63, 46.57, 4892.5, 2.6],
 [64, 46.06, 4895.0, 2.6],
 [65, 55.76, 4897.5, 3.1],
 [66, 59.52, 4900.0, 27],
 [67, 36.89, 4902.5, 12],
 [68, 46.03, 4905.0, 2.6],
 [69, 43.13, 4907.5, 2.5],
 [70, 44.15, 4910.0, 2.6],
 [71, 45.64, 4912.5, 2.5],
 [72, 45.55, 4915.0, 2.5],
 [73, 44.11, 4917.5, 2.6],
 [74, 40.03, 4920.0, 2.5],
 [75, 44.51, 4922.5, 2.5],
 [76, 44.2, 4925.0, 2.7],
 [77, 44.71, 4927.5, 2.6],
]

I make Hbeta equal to 2.8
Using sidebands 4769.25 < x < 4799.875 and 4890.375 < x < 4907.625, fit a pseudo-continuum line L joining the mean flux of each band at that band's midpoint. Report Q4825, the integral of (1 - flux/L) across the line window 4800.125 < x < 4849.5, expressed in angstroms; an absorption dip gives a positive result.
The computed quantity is 2.0 angstroms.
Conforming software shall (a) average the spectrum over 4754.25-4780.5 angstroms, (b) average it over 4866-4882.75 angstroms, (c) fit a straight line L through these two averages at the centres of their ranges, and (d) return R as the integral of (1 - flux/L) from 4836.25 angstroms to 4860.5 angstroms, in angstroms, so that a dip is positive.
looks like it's 0.91 angstroms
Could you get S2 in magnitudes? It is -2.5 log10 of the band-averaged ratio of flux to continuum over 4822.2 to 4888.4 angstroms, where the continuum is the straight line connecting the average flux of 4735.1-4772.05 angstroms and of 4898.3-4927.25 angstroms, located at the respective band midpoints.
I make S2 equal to 0.07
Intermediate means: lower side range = 44.3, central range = 42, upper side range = 45.1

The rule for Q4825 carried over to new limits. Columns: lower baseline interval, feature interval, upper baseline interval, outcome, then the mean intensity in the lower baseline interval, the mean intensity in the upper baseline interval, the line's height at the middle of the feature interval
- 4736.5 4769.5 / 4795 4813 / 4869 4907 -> -0.6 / 44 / 44.9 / 44.3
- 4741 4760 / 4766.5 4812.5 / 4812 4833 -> -0.8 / 43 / 46.2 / 44.7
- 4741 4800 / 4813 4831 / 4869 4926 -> -0.7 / 44.8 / 44.5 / 44.7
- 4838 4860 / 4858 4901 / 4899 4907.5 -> 0.9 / 41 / 46.5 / 44.1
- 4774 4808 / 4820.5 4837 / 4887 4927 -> -0.1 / 45.3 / 45.6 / 45.4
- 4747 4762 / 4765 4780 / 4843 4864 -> -1.2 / 43.4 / 39.6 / 42.7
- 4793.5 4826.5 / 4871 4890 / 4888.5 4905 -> 1.9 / 46.1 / 47.8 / 47.5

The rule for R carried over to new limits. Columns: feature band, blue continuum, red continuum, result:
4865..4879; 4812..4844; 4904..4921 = 1.00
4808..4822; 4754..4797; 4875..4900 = -0.13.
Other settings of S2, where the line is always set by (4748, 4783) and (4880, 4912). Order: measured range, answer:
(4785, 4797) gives 0.001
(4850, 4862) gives 0.166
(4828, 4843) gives 0.043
